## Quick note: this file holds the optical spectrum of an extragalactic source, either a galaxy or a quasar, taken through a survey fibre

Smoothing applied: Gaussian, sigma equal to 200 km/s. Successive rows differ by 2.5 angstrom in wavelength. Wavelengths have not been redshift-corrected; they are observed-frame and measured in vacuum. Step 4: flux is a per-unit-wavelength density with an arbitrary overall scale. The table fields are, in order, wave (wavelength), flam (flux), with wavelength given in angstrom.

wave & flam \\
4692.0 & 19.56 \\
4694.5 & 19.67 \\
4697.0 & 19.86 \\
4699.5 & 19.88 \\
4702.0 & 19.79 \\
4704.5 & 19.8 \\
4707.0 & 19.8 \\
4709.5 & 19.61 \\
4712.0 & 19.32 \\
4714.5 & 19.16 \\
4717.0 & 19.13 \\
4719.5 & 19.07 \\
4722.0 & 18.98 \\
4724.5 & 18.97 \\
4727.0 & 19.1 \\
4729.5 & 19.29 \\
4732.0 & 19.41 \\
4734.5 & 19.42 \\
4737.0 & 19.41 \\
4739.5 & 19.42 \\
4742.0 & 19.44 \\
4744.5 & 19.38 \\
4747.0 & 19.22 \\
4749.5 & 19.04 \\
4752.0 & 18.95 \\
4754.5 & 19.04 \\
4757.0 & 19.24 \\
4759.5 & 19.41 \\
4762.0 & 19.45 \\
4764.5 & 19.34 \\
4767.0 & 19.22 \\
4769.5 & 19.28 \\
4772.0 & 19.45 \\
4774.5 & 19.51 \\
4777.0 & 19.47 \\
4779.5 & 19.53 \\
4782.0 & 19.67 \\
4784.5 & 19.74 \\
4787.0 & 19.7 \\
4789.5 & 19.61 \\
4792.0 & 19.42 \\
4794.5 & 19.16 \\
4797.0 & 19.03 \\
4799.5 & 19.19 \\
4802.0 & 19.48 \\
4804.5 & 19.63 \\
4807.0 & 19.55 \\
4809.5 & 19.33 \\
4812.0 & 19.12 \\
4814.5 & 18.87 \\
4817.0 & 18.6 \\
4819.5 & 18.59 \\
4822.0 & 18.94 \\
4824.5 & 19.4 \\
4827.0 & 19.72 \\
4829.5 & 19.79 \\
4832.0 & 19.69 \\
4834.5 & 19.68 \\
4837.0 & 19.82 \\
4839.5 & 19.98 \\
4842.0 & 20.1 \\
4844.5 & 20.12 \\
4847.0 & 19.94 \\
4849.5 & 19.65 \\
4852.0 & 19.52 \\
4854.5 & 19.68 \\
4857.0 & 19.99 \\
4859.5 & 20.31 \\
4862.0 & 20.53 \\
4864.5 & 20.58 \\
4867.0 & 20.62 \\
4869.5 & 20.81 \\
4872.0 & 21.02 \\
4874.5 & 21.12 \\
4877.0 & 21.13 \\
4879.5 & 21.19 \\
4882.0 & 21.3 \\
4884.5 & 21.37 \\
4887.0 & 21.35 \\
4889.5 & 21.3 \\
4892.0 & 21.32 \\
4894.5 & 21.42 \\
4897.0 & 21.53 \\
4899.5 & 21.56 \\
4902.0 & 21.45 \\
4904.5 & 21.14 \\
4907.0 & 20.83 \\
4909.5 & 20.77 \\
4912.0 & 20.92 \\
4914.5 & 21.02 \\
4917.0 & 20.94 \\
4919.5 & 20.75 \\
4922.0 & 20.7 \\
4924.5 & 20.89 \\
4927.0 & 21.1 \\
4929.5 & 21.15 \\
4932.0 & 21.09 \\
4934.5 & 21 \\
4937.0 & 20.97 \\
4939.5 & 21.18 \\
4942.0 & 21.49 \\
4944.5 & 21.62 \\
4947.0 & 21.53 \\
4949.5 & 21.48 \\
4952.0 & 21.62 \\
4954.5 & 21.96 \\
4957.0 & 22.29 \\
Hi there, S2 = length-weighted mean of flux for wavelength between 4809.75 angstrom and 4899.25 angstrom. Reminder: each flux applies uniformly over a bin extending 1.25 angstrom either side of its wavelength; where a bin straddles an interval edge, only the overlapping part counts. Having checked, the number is 20.2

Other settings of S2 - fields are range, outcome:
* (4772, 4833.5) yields 19.4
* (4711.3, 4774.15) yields 19.2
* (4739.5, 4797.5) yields 19.4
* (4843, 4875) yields 20.3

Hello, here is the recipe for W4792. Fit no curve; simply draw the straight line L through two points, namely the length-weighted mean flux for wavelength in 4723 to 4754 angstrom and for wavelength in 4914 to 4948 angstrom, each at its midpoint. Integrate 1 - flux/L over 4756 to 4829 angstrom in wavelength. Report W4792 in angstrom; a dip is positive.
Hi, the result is 1.6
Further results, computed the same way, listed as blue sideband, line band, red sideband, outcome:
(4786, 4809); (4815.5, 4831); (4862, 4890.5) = 0.60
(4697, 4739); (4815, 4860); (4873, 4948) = 1.94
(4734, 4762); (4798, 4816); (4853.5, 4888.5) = 0.64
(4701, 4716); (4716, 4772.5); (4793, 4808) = 0.68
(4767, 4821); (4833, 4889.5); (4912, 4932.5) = -0.79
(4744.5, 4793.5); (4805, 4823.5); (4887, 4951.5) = 0.83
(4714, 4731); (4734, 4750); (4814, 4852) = -0.14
